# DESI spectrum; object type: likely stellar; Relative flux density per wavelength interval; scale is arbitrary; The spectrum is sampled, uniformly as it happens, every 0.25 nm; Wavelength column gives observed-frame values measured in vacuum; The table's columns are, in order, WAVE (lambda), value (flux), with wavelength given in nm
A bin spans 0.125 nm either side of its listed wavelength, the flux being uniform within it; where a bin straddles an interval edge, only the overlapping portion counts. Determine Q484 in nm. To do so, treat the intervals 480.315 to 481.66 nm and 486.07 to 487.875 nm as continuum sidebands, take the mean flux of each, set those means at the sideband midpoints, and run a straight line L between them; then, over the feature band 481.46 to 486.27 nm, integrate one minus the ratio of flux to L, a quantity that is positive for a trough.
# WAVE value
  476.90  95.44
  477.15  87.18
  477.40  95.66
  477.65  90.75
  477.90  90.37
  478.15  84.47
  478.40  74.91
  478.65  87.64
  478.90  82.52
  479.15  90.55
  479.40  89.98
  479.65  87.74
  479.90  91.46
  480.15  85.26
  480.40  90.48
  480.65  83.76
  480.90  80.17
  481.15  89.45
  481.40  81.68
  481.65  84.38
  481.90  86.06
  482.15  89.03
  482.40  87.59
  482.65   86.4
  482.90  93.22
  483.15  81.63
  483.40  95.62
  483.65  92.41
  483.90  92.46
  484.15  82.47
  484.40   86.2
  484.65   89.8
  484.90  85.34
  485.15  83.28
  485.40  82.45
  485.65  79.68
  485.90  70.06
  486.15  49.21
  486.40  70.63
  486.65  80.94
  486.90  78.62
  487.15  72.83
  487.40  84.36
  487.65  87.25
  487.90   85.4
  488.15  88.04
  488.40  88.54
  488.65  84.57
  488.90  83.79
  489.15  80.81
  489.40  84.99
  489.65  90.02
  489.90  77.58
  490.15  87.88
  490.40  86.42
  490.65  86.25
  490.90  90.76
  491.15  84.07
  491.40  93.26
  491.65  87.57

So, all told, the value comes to -0.20 nm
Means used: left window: 84.9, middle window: 84.1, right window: 76.1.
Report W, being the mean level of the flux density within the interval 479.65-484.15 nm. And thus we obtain 87.6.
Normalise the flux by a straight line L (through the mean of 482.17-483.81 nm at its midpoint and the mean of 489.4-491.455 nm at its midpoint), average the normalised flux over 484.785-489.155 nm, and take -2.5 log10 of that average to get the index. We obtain 0.11 mag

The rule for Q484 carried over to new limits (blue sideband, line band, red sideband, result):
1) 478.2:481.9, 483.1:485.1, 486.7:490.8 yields -0.08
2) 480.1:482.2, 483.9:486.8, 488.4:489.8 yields 0.22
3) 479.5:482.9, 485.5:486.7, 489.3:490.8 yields 0.23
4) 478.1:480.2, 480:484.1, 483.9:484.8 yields -0.04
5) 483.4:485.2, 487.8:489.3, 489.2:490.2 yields 0.00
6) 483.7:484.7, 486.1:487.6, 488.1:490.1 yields 0.20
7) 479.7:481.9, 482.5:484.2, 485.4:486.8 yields -0.23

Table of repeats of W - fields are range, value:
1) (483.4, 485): 88.7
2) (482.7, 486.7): 82.3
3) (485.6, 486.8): 69.7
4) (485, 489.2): 79.4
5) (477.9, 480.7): 86.5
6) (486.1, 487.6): 74.7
